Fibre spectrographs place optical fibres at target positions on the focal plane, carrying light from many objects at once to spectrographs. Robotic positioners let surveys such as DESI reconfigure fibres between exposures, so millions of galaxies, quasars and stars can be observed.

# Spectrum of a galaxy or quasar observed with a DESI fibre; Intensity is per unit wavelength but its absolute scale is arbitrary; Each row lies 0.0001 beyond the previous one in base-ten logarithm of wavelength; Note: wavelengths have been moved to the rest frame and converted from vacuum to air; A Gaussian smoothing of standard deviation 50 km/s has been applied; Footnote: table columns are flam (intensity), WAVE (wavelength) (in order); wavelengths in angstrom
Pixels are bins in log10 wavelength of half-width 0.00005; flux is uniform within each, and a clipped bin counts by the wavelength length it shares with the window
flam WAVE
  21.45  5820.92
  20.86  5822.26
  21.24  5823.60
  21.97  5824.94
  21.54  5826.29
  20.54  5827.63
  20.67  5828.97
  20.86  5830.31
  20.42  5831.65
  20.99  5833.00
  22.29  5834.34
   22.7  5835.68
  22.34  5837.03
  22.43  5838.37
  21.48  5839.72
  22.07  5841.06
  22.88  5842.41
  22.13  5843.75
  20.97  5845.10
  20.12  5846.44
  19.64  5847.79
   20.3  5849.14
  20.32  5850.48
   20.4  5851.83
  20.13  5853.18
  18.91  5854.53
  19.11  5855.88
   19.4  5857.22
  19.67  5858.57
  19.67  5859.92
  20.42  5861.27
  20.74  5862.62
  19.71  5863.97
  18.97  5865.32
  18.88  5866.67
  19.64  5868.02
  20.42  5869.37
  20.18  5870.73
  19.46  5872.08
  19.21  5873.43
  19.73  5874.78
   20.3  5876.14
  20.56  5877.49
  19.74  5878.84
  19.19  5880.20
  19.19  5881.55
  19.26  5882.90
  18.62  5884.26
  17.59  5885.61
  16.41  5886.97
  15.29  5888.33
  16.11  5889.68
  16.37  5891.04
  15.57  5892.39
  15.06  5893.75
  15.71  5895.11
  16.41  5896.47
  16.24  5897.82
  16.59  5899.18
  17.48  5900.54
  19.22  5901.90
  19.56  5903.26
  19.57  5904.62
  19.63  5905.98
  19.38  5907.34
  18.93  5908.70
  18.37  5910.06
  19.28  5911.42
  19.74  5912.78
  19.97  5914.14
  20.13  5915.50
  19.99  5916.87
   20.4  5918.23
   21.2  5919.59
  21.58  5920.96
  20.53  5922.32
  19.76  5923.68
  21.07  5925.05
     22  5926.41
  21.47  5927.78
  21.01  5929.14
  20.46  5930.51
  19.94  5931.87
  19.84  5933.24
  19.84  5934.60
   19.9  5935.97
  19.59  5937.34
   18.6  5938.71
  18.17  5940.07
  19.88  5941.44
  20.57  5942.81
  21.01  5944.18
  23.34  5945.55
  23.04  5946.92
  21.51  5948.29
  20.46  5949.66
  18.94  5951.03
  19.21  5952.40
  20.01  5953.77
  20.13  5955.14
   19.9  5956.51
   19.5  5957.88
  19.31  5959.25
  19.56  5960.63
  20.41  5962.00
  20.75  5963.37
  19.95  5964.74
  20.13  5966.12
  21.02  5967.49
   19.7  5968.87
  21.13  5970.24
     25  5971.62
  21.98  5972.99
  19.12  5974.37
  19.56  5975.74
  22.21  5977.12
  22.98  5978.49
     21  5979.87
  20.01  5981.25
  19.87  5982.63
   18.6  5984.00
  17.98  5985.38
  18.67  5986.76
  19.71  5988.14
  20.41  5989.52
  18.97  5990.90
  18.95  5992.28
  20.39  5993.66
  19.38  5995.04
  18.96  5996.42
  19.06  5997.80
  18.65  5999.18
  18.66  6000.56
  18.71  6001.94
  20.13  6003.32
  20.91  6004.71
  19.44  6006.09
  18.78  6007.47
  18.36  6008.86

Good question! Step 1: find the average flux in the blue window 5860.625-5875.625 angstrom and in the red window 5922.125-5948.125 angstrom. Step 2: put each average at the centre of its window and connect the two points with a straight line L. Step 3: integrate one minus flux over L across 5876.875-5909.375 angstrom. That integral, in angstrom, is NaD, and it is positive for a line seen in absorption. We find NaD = 3.6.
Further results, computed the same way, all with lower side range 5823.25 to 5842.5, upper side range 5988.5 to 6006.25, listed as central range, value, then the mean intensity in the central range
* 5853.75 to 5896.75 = 4.93 angstrom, 18.6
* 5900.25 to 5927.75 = 0.75 angstrom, 20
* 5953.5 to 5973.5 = -0.69 angstrom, 20.6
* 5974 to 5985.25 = -0.38 angstrom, 20.3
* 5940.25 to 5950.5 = -0.55 angstrom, 21.2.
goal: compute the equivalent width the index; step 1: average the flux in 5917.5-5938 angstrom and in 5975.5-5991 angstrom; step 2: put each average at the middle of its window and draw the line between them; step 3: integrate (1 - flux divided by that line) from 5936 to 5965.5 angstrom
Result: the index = 0.3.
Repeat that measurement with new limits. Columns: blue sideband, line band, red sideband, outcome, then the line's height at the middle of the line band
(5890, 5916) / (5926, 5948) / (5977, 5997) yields -2.10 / 18.7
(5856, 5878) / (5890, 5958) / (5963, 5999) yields 1.64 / 20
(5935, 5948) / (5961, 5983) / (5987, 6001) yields -1.26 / 19.8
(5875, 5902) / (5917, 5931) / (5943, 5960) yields -1.24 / 19.2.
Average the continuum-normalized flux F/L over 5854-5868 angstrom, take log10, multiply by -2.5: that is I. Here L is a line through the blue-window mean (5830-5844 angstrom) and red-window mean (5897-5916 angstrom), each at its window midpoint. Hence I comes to 0.07 mag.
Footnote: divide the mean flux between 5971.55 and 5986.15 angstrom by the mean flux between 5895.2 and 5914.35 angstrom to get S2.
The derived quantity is 1.1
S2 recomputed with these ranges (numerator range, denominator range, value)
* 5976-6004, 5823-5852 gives 0.92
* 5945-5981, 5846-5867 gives 1.05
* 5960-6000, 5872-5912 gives 1.11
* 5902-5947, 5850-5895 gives 1.07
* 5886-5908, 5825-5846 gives 0.79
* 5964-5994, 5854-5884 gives 1.03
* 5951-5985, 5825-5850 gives 0.96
